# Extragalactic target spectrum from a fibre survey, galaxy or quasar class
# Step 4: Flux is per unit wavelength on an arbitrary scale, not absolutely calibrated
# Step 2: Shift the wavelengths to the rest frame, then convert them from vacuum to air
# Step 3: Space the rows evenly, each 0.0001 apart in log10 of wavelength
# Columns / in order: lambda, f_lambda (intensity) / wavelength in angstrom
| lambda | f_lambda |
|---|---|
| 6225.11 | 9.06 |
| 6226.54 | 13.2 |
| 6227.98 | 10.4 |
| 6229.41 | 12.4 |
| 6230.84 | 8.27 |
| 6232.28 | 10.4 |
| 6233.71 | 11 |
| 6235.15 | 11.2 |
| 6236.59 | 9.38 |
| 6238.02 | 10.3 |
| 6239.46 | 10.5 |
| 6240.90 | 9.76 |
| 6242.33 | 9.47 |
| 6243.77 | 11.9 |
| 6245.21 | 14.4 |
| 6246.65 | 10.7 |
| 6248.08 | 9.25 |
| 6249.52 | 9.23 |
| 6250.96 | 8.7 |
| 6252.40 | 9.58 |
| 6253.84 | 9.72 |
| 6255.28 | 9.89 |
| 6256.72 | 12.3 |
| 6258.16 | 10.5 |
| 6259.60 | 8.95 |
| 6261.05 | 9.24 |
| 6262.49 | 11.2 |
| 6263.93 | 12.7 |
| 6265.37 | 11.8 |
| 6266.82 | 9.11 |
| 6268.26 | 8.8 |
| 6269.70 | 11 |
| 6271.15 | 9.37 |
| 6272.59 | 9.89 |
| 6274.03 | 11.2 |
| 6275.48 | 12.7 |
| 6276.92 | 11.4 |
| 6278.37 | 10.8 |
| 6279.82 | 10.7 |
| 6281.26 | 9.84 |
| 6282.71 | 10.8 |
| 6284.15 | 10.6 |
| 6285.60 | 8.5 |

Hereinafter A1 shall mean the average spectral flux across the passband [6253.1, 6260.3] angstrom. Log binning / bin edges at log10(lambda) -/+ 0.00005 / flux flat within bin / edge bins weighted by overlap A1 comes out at 10.3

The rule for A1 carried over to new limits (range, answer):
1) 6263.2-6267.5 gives 11.2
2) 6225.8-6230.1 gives 12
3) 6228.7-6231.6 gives 10.3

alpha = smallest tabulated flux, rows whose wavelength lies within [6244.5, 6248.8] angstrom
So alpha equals 9.25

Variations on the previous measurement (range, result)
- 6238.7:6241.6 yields 9.76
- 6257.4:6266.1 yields 8.95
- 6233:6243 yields 9.38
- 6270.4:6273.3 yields 9.37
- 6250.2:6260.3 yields 8.7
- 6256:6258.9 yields 10.5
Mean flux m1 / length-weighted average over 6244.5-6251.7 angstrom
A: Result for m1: 10.5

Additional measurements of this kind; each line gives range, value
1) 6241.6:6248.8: 11.2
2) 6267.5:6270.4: 9.9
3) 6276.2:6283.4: 10.7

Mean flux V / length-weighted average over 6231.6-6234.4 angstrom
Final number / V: 10.7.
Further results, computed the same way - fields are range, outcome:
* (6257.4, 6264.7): 10.5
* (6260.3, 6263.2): 10.2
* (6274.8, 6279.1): 11.6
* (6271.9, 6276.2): 11.3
